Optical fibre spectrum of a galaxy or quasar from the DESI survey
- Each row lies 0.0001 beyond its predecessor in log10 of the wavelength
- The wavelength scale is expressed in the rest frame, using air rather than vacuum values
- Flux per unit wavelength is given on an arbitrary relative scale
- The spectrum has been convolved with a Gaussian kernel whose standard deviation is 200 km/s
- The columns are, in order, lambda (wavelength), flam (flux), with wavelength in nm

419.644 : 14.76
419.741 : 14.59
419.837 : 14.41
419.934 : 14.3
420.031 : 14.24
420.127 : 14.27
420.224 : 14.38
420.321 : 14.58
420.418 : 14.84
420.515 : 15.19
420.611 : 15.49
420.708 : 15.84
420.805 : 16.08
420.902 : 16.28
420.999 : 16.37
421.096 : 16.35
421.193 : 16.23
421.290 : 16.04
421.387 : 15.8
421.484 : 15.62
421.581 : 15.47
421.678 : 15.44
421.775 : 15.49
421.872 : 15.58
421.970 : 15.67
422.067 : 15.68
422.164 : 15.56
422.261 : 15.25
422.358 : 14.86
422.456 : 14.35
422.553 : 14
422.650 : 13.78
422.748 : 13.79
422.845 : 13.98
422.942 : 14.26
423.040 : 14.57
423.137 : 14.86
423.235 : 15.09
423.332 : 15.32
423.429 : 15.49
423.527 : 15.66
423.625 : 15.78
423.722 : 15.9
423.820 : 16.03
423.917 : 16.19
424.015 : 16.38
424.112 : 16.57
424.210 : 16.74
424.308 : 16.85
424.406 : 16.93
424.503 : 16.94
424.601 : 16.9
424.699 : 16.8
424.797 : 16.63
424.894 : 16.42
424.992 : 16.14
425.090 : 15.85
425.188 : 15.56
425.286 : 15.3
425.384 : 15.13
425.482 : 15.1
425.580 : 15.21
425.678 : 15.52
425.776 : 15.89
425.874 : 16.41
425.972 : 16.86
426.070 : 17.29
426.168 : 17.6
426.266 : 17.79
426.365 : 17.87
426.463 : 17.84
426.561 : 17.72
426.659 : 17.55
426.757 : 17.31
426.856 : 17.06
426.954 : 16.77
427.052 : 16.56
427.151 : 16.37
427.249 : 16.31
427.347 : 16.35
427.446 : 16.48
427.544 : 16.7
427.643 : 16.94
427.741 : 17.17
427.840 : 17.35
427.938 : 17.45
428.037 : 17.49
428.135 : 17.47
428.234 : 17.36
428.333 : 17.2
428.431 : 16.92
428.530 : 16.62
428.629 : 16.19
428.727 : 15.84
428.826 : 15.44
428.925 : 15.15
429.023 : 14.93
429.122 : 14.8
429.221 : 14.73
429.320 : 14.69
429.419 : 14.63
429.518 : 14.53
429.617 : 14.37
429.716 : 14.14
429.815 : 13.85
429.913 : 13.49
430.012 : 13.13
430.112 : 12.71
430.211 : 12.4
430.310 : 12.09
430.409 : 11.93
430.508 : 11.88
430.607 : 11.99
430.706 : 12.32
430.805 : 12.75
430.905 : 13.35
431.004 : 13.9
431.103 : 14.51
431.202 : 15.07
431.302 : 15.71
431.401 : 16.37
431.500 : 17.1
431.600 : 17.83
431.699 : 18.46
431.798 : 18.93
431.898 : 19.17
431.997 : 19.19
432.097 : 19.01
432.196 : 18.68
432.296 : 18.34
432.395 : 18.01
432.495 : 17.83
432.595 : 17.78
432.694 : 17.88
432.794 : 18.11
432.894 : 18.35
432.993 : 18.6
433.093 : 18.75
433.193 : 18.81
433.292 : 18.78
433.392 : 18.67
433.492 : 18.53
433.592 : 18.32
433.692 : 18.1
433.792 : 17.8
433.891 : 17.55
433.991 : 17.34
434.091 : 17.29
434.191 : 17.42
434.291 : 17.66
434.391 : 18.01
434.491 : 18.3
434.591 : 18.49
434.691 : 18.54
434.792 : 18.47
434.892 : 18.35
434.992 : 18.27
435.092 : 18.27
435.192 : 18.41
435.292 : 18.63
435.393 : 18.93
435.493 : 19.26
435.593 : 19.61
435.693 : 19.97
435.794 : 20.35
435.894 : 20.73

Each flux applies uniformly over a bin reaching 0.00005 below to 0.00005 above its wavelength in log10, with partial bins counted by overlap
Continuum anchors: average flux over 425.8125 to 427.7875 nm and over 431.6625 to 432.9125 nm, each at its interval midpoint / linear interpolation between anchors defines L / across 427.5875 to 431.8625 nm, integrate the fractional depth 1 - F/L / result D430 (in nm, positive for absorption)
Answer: 0.628 nm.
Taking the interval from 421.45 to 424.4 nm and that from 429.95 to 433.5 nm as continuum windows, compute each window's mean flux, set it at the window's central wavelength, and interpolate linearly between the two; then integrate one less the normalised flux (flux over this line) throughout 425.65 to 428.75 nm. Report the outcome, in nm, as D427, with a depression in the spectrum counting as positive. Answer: -0.228 nm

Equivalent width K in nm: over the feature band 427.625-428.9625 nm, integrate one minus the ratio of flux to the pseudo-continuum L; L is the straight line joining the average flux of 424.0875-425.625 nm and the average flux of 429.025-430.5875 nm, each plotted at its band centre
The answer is -0.22 nm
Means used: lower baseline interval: 16.2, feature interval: 16.8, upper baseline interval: 13.6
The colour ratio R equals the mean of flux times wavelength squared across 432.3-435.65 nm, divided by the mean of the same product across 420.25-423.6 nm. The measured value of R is 1.27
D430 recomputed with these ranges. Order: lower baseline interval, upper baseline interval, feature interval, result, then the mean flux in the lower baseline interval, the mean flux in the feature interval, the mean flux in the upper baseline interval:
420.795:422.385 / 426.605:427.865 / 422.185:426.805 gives 0.101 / 15.8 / 16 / 16.8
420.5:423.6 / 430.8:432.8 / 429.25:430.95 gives 0.363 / 15.3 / 13.2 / 17.1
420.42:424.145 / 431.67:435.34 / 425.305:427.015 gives -0.033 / 15.4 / 16.7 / 18.3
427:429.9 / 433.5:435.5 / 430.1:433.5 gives 0.160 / 16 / 16.4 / 18.2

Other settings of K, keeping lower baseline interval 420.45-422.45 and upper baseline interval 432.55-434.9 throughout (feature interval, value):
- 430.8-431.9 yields 0.10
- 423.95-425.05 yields -0.02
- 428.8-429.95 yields 0.18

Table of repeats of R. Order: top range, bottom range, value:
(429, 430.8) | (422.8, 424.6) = 0.88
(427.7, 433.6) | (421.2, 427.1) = 1.04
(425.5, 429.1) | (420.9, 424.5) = 1.10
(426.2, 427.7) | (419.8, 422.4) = 1.14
